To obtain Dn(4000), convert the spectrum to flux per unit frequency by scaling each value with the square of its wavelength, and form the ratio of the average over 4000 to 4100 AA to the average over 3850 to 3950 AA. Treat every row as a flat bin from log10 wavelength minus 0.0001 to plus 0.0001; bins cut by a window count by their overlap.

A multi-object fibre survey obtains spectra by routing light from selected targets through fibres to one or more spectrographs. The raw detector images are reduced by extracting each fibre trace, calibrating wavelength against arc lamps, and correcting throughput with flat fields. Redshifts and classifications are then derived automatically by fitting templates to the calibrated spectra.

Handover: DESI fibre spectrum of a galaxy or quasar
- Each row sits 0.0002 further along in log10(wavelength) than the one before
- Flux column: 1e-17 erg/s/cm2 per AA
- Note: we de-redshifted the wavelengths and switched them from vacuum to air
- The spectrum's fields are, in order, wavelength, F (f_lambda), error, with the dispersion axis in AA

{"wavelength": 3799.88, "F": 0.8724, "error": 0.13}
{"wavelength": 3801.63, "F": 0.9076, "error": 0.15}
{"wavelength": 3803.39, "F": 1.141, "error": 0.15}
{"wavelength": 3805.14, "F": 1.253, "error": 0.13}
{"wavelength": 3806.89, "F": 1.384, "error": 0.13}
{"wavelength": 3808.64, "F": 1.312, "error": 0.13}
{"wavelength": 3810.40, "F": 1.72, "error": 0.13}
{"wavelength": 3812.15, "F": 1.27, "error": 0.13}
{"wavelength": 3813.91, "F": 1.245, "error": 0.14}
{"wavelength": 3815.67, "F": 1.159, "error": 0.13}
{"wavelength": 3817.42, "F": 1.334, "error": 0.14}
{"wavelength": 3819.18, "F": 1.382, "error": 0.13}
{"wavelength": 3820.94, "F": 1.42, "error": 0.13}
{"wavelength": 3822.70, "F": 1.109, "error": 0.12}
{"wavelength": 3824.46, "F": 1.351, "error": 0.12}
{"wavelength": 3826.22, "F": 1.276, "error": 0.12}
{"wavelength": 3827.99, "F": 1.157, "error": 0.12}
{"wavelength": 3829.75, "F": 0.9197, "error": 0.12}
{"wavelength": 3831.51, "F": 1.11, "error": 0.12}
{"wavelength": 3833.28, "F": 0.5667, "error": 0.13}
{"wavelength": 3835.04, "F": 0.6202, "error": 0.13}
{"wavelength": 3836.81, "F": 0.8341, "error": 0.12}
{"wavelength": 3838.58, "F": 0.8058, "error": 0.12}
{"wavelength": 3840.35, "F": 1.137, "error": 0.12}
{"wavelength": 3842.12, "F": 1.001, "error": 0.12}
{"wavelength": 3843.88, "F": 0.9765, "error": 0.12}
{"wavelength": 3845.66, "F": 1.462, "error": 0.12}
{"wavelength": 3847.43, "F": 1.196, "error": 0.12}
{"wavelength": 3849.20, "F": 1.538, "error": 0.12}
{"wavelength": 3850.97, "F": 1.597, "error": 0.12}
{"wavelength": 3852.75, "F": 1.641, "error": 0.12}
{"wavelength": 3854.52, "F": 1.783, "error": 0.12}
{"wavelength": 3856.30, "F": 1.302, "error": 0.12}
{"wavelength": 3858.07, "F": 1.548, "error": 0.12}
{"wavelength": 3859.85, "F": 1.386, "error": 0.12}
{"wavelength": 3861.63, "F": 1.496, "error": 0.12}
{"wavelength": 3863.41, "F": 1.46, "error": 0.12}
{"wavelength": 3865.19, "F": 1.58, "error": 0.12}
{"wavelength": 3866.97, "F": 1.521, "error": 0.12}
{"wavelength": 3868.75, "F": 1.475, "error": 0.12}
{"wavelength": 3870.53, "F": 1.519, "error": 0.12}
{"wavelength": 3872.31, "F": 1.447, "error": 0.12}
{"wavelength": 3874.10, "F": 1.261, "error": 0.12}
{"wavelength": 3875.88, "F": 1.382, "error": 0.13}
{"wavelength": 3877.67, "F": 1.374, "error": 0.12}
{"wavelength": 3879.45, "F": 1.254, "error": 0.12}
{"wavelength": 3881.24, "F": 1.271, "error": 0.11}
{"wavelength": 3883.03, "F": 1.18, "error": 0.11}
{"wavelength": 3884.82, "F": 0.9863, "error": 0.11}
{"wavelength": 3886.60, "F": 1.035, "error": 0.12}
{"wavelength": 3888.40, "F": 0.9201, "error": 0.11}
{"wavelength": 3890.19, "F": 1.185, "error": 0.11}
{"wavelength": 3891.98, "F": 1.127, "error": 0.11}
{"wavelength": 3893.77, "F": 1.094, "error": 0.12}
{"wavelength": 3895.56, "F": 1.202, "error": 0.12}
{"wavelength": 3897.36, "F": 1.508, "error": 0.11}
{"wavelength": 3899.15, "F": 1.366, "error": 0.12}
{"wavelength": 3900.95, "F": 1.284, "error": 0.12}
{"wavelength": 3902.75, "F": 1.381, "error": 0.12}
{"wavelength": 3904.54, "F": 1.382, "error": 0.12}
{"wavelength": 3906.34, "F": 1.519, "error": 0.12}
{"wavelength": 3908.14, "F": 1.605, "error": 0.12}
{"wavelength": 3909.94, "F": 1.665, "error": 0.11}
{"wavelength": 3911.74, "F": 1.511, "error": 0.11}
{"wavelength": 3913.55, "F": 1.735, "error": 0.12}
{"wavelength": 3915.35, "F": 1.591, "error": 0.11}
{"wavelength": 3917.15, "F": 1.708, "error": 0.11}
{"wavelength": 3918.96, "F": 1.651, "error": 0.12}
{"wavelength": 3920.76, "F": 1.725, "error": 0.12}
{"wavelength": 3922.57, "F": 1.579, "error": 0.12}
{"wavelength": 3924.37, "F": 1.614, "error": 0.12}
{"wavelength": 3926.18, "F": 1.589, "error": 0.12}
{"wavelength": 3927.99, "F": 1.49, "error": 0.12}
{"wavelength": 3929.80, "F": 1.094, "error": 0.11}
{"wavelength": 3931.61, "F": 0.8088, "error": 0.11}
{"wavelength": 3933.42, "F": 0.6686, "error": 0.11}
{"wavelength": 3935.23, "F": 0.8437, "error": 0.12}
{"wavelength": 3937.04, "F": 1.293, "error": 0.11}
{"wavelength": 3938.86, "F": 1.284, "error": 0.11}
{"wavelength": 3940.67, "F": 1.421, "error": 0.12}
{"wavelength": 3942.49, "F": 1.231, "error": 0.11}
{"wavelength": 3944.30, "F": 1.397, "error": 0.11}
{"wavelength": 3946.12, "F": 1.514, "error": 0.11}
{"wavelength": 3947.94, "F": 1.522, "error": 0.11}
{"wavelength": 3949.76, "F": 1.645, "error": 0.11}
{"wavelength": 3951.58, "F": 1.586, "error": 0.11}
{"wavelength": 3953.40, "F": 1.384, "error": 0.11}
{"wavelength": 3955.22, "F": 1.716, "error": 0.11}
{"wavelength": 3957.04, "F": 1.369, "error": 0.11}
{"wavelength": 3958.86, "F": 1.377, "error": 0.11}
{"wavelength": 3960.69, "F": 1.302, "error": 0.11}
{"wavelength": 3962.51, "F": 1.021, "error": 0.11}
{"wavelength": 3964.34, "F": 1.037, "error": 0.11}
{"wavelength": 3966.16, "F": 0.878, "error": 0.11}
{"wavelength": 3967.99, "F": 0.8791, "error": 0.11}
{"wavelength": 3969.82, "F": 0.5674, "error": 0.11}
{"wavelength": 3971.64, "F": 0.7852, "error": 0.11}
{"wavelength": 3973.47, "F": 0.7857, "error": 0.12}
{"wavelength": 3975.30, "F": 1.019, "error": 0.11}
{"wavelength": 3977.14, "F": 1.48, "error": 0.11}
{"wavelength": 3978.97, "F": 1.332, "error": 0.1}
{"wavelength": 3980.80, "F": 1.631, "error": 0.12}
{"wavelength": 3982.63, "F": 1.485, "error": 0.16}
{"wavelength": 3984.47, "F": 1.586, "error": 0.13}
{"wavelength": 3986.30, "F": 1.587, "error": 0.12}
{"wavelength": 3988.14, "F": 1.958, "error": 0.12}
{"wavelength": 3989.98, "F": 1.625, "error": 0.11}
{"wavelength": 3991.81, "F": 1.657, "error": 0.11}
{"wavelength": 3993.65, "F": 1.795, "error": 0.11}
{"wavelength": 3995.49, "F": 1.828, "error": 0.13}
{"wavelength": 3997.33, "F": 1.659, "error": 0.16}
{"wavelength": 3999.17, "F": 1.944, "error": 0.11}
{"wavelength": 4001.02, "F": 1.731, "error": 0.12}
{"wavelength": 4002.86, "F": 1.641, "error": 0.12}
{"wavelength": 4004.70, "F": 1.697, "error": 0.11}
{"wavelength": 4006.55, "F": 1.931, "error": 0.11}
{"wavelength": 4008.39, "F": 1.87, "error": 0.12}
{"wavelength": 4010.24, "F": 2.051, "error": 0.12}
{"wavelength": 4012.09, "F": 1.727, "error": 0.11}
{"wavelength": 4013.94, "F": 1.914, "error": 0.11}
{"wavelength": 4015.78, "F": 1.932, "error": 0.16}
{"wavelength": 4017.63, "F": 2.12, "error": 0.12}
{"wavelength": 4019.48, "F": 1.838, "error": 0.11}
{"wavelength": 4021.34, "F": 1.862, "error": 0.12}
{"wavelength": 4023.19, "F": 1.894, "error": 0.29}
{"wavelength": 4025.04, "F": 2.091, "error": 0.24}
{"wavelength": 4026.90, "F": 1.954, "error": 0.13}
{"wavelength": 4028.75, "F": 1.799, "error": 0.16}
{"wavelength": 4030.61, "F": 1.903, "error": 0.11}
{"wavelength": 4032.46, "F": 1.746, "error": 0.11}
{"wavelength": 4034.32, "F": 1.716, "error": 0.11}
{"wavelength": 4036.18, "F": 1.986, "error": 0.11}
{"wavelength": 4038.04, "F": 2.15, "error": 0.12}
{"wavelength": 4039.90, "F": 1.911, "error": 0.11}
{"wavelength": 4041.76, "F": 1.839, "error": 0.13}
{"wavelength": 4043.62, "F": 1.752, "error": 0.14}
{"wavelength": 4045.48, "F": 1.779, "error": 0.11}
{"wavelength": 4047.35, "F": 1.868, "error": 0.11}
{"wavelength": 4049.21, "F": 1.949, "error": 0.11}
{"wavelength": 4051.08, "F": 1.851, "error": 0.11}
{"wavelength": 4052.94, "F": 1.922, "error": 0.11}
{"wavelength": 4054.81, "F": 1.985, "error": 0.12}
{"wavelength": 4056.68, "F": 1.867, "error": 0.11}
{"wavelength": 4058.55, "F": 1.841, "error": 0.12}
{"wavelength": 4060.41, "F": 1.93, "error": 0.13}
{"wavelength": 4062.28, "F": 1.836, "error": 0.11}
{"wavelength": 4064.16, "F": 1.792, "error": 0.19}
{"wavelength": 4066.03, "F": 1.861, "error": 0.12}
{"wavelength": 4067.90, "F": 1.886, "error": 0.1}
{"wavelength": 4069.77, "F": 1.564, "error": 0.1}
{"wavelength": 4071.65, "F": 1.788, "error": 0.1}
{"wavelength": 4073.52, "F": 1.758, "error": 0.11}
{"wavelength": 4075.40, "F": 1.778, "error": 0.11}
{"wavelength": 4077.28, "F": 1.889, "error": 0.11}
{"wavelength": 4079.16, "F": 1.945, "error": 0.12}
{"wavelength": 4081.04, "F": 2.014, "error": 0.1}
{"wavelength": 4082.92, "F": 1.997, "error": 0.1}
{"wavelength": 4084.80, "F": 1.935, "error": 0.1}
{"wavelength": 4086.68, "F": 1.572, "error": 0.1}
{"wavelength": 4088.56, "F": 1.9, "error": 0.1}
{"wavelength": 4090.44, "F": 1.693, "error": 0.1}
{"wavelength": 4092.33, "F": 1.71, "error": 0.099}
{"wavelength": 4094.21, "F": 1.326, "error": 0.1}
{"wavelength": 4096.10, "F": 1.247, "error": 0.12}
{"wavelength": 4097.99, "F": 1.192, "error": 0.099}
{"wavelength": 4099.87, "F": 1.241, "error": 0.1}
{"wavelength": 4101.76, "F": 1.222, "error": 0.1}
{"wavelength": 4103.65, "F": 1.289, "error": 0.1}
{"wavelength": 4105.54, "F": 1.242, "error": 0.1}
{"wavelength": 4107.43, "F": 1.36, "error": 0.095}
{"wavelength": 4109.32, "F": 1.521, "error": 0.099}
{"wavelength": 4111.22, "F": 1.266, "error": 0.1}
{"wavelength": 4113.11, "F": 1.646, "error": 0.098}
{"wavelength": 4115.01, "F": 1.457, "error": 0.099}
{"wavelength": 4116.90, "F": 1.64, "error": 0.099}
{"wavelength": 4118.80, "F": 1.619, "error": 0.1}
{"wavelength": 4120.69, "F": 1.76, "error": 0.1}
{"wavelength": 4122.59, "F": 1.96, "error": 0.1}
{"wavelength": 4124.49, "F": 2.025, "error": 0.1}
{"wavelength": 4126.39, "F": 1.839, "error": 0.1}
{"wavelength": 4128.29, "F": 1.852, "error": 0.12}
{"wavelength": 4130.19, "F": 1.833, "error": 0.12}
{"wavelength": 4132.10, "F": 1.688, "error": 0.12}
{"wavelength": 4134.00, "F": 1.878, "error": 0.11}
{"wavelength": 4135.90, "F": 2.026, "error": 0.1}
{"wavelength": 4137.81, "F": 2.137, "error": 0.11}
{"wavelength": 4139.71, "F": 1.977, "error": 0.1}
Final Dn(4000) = 1.42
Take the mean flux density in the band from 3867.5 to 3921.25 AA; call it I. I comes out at 1.38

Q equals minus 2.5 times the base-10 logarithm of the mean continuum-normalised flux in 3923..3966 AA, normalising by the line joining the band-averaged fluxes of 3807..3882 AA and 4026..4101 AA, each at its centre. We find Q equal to 0.16 mag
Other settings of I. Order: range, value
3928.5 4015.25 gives 1.42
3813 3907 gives 1.27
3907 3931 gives 1.57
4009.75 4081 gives 1.88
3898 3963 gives 1.42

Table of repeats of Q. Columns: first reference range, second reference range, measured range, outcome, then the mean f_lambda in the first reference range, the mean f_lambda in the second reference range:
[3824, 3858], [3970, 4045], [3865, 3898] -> 0.03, 1.18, 1.72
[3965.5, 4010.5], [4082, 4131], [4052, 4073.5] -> -0.18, 1.49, 1.59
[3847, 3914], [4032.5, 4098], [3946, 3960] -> 0.03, 1.39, 1.81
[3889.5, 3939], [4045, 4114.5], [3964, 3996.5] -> 0.13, 1.38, 1.68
